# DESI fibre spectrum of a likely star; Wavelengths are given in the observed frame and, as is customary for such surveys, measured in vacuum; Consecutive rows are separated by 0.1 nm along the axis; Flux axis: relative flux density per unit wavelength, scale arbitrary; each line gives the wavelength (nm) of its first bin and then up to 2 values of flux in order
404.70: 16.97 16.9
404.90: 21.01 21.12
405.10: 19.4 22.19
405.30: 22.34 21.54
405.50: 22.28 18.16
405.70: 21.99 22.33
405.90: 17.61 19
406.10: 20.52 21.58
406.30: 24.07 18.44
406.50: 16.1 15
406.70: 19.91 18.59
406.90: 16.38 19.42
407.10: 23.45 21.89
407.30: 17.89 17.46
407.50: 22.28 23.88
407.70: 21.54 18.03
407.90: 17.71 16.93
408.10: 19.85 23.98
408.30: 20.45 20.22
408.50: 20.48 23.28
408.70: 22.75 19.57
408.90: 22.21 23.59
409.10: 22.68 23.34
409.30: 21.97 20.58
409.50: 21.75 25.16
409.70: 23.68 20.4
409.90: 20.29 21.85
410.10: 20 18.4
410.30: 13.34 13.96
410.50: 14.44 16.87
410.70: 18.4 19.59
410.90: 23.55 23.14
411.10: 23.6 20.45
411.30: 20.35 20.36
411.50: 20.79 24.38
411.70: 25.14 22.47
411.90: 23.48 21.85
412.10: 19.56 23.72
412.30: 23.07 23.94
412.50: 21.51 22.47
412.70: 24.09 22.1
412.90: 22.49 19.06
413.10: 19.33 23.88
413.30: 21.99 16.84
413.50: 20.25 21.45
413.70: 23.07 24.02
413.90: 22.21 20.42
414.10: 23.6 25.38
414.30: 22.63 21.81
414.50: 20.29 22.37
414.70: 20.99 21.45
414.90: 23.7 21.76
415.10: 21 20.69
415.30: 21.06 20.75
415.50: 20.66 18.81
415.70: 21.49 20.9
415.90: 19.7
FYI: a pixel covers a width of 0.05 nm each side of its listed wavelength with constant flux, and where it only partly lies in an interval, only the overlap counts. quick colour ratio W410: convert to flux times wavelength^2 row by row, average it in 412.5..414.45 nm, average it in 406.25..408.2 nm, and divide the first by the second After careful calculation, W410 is 1.16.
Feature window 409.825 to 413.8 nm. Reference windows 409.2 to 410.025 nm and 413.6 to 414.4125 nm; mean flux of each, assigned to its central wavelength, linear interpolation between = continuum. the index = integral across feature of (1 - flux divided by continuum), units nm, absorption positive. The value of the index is 0.27 nm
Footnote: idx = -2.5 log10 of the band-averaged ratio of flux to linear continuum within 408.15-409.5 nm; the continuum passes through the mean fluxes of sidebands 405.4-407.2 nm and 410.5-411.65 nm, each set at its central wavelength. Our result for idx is -0.08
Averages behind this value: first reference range 19.8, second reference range 20.8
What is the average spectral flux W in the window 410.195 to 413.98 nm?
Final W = 21.1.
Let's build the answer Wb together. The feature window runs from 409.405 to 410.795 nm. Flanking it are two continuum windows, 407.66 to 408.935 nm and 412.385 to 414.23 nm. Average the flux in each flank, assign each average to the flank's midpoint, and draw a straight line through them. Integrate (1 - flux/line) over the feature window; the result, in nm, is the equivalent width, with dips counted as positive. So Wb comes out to 0.121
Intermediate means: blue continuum 20.5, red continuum 21.9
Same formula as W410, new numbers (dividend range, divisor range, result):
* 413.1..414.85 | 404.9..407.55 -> 1.13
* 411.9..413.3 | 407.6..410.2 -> 1.06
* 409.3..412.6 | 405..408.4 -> 1.07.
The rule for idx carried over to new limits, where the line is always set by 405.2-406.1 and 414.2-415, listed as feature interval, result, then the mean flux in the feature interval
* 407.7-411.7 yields 0.037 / 20.6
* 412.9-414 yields 0.035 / 21.2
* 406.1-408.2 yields 0.070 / 19.6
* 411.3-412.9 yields -0.039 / 22.5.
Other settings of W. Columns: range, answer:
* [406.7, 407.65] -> 20.1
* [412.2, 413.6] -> 21.7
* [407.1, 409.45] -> 21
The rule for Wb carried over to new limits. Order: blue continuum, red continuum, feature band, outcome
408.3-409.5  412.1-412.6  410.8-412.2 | 0.02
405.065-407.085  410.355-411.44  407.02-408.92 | -0.09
